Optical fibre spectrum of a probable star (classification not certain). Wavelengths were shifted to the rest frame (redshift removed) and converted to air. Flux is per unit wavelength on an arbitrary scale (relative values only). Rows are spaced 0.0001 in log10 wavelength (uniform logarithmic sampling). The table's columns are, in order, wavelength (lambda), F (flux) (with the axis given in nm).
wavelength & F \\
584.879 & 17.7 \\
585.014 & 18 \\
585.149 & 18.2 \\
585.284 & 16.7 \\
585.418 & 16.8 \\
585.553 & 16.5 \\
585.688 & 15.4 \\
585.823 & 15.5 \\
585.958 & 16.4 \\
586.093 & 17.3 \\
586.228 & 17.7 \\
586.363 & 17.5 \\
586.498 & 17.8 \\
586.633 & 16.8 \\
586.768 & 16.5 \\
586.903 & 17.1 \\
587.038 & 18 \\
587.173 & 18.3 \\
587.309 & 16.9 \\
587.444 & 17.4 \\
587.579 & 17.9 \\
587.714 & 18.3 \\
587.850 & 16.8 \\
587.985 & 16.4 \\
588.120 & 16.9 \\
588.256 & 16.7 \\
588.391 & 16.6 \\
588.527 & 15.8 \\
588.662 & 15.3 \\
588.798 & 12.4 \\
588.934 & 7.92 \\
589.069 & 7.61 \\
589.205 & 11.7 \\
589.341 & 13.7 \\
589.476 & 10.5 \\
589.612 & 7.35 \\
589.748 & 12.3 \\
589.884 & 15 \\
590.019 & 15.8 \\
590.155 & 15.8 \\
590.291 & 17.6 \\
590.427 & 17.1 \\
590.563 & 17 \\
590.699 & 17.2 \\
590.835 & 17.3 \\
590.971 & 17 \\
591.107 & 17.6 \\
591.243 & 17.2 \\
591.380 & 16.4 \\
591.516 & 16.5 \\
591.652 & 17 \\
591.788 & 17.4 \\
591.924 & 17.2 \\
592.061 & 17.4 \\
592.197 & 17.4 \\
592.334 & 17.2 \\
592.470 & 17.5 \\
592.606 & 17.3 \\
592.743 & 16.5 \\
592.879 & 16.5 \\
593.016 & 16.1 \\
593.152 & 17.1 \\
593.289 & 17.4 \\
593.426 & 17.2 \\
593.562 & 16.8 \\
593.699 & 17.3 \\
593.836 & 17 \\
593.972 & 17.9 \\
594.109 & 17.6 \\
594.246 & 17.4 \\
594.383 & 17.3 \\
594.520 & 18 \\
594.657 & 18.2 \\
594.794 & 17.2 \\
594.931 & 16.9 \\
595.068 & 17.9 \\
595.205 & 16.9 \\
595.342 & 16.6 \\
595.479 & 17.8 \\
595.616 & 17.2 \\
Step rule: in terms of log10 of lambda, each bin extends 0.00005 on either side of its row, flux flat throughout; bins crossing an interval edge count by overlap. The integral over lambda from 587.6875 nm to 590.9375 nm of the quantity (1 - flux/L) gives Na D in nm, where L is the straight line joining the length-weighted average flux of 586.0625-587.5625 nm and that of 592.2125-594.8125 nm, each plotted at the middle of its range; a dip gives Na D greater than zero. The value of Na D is 0.53 nm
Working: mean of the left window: 17.4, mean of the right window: 17.2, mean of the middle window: 14.5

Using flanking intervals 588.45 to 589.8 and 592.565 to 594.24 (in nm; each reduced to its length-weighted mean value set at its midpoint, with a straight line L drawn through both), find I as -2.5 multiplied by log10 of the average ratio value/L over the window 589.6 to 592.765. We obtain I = -0.167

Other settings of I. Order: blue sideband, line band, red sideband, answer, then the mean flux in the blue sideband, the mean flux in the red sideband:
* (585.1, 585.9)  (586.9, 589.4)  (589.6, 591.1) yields 0.056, 16.5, 15.8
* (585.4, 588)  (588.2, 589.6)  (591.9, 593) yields 0.332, 17.1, 17.1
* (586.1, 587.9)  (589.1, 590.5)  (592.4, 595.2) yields 0.271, 17.5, 17.2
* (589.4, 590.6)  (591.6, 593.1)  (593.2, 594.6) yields -0.062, 14.2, 17.4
